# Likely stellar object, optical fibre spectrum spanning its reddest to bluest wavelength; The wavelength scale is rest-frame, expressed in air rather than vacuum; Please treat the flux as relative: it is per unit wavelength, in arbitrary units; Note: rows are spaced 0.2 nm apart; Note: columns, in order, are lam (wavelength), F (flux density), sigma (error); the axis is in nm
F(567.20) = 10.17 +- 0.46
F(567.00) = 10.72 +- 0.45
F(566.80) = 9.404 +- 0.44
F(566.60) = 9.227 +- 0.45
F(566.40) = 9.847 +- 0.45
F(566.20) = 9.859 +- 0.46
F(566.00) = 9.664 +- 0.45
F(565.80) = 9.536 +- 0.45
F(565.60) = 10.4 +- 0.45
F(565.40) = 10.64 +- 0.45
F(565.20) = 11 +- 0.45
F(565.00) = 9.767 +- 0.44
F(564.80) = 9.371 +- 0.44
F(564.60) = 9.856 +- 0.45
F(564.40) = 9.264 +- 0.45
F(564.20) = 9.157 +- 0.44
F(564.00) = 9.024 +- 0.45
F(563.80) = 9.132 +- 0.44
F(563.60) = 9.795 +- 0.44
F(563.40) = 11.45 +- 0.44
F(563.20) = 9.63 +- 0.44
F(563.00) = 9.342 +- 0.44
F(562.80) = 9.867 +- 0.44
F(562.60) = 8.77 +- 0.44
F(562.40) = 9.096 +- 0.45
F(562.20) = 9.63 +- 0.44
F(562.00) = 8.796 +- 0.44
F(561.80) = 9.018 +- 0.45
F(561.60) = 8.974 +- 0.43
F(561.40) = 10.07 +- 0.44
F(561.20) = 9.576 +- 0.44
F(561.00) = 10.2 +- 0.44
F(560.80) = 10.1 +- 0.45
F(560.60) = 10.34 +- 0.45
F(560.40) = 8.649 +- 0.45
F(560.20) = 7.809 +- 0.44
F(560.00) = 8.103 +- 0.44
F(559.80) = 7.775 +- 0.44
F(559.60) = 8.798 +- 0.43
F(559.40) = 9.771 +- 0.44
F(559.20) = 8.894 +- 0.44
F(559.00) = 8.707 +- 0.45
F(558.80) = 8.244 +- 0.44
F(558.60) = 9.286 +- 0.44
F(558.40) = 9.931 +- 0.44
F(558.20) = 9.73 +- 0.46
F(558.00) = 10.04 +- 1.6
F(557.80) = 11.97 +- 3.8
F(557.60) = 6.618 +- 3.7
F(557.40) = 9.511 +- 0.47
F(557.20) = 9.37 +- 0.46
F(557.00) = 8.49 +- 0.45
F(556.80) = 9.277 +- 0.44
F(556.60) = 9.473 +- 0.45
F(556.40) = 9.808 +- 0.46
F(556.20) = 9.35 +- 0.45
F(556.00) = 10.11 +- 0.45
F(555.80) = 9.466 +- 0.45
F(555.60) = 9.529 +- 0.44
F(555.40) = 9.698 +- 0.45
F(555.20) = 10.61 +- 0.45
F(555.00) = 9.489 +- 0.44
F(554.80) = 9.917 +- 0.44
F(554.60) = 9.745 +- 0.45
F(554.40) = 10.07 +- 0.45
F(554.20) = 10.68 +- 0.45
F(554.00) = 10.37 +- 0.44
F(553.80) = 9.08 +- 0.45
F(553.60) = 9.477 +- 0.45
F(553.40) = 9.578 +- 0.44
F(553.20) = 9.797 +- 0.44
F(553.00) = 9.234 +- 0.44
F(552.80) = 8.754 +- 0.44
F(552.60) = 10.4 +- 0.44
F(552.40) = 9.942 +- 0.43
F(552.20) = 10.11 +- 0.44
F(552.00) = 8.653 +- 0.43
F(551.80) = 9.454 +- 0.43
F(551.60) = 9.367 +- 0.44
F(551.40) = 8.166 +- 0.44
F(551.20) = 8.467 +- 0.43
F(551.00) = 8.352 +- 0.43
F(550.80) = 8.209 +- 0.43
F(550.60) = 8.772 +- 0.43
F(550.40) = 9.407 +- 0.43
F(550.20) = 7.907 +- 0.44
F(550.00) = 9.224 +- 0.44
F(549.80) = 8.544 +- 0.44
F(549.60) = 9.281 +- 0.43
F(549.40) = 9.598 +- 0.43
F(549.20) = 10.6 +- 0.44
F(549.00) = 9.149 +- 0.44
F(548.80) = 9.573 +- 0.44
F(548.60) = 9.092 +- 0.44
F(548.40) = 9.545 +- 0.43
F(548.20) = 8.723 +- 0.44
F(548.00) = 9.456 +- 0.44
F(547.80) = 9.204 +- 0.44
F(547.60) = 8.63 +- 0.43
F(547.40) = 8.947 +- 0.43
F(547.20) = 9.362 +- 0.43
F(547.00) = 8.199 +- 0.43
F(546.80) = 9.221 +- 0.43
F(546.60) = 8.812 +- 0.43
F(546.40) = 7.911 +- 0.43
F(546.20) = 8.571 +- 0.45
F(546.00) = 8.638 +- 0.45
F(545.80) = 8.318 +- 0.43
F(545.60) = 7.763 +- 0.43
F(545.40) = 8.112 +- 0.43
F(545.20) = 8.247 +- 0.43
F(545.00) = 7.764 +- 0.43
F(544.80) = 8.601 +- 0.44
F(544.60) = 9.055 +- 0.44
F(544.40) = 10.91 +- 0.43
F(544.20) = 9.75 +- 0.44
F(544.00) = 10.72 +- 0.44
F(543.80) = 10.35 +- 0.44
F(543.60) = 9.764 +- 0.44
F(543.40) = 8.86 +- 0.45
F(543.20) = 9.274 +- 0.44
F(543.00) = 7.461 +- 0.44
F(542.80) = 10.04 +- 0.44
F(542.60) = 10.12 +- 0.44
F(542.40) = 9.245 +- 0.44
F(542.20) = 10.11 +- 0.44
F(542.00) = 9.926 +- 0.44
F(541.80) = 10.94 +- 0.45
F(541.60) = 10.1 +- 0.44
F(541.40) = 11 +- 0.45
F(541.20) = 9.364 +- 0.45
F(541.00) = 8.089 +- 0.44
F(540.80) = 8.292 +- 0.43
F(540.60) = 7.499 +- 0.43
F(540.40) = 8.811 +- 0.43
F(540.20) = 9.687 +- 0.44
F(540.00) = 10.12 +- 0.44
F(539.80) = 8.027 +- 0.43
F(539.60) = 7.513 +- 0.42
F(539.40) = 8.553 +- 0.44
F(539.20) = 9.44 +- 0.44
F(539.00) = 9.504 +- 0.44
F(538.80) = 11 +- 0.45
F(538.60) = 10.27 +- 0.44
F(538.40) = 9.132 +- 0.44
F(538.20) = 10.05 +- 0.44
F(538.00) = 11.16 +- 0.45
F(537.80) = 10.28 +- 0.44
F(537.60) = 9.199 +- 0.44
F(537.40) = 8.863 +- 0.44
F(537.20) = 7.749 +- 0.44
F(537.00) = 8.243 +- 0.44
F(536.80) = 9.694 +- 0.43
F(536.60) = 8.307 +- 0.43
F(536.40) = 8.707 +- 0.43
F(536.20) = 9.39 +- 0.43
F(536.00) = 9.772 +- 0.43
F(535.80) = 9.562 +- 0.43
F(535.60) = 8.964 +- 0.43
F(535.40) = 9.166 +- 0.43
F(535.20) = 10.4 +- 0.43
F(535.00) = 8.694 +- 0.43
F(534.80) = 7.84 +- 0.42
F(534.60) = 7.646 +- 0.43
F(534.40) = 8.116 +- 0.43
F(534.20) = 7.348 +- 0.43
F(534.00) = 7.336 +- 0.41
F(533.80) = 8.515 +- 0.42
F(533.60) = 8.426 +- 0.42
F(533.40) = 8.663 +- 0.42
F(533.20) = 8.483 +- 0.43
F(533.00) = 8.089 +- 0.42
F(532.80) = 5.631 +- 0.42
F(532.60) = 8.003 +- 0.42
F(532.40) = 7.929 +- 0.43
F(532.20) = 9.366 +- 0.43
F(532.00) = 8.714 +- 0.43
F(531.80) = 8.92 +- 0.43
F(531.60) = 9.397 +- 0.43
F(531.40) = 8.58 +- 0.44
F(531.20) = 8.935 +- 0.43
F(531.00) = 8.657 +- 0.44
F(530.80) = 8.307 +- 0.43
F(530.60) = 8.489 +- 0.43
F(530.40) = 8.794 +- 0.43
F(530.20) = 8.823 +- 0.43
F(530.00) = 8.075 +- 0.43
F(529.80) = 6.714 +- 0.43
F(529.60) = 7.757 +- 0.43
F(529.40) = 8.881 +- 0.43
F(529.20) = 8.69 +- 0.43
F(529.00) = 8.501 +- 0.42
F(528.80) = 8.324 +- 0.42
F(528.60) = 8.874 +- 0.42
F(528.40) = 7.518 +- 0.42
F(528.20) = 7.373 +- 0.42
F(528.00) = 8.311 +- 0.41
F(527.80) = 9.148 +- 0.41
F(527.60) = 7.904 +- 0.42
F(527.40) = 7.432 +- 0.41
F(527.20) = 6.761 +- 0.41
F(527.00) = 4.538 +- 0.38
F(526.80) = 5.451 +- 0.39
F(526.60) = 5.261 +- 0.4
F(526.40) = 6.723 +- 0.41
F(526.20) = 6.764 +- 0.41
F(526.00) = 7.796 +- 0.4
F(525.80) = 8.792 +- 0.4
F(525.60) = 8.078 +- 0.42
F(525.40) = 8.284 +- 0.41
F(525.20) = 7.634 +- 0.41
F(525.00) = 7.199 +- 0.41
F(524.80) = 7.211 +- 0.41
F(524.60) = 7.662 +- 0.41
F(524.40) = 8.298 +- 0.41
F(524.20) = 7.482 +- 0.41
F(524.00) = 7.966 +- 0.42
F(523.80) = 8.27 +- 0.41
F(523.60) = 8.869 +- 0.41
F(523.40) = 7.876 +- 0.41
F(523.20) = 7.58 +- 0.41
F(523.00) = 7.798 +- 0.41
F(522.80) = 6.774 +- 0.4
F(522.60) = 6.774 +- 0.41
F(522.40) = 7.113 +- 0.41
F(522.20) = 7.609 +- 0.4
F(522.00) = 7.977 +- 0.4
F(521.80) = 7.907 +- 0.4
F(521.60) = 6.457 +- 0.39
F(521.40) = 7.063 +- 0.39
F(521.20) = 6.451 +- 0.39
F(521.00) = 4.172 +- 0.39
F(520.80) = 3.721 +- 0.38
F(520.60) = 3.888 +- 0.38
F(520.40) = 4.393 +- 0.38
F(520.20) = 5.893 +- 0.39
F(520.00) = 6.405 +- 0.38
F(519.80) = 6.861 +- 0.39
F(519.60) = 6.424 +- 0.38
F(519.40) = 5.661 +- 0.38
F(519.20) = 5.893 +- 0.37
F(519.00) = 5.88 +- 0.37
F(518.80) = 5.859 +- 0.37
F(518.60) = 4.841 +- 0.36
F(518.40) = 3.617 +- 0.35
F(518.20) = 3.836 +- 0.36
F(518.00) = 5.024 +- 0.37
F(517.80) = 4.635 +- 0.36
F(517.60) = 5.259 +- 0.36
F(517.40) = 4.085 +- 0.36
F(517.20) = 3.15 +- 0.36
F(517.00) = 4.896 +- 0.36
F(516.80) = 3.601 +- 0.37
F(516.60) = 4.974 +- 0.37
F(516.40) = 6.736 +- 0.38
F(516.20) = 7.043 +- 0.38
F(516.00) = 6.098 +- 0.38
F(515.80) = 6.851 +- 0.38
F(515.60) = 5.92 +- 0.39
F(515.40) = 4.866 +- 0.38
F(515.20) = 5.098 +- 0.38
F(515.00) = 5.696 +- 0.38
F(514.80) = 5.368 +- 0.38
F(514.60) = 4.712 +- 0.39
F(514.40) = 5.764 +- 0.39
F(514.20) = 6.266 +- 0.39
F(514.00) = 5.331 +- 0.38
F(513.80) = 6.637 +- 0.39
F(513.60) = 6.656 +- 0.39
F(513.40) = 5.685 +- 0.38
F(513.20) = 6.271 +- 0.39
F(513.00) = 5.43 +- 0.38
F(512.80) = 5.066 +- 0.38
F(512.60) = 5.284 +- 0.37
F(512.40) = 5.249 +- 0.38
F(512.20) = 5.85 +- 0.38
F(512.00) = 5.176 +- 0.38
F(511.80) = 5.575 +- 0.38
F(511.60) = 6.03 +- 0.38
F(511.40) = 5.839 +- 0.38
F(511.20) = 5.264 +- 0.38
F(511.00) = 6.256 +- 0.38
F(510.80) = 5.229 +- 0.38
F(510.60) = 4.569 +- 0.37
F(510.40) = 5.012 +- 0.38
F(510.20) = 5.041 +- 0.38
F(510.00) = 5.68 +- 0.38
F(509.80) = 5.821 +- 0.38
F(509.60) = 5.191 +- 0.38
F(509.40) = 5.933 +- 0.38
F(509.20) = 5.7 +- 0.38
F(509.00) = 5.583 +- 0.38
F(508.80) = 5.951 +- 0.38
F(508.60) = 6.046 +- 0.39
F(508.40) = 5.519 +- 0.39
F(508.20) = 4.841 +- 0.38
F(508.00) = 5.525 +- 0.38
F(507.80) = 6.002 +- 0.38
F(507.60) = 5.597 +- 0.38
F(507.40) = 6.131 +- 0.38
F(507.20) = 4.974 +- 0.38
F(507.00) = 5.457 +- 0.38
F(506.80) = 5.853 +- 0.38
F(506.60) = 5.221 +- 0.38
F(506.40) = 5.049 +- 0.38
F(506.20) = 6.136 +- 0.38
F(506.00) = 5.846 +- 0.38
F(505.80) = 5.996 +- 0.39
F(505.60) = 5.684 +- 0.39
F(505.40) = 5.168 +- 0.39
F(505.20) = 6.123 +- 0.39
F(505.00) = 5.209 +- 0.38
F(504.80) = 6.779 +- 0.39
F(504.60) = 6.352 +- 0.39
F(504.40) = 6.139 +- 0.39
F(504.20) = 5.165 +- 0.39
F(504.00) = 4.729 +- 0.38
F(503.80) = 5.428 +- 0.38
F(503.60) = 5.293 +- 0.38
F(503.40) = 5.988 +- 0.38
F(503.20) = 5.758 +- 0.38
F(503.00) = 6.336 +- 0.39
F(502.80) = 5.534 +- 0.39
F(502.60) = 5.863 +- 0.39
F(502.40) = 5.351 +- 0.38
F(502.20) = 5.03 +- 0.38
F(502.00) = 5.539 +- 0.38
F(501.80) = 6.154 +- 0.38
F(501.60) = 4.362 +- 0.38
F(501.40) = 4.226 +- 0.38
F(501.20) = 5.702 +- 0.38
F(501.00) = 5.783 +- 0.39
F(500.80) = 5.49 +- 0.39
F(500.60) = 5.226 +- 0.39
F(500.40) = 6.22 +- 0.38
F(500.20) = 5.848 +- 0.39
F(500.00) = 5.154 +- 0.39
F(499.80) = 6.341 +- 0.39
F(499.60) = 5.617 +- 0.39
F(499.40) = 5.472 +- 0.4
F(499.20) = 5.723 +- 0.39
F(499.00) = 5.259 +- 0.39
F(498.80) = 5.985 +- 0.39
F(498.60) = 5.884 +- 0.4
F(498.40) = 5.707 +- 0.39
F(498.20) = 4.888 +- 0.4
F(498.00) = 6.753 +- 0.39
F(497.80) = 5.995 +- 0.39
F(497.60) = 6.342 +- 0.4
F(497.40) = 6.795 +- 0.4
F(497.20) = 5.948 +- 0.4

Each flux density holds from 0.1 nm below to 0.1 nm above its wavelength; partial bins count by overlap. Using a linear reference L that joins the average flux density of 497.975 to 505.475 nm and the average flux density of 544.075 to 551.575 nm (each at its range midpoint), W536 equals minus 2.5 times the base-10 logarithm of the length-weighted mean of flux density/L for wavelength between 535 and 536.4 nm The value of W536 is -0.18 mag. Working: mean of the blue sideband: 5.61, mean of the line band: 9.42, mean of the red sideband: 8.88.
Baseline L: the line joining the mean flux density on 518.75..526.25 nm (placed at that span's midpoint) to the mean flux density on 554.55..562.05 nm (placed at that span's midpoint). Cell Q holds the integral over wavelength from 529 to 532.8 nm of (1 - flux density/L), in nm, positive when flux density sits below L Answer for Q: -0.474 nm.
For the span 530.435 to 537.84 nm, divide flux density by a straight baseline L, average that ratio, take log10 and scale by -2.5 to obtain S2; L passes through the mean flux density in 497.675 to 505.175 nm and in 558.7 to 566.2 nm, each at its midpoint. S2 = -0.12 mag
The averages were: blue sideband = 5.64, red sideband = 9.42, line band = 8.59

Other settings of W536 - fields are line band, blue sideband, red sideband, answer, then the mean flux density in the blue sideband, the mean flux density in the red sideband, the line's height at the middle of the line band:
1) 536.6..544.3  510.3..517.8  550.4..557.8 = -0.17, 5.47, 9.41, 8.07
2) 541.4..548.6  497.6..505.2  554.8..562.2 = -0.09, 5.65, 9.33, 8.46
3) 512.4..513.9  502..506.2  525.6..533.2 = 0.12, 5.7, 7.91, 6.49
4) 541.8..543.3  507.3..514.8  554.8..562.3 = -0.18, 5.61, 9.34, 8.08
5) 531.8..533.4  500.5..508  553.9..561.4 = -0.07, 5.58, 9.45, 7.64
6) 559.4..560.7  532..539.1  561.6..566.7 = 0.10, 8.84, 9.63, 9.52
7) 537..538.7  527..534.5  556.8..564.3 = -0.13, 8.16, 9.29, 8.43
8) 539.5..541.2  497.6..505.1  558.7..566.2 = -0.07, 5.64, 9.42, 8.05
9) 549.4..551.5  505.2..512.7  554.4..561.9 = 0.01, 5.56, 9.37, 8.78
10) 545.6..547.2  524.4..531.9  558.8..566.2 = 0.02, 7.86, 9.43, 8.7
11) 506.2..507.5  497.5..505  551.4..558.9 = 0.11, 5.65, 9.57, 6.06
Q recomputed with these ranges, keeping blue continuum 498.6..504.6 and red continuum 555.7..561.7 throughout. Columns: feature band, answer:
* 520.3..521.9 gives 0.31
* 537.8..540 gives -0.43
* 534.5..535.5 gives -0.13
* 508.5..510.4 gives 0.14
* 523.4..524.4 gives -0.16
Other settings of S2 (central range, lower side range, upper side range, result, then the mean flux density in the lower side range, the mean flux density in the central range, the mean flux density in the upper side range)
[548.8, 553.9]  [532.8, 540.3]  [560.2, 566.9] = 0.01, 8.93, 9.19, 9.62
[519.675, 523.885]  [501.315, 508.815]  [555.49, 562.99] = 0.01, 5.59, 6.65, 9.28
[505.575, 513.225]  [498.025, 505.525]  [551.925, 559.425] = 0.11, 5.6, 5.55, 9.56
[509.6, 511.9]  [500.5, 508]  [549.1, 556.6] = 0.12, 5.58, 5.47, 9.44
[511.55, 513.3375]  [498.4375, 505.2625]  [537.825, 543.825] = 0.20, 5.62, 5.54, 9.46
